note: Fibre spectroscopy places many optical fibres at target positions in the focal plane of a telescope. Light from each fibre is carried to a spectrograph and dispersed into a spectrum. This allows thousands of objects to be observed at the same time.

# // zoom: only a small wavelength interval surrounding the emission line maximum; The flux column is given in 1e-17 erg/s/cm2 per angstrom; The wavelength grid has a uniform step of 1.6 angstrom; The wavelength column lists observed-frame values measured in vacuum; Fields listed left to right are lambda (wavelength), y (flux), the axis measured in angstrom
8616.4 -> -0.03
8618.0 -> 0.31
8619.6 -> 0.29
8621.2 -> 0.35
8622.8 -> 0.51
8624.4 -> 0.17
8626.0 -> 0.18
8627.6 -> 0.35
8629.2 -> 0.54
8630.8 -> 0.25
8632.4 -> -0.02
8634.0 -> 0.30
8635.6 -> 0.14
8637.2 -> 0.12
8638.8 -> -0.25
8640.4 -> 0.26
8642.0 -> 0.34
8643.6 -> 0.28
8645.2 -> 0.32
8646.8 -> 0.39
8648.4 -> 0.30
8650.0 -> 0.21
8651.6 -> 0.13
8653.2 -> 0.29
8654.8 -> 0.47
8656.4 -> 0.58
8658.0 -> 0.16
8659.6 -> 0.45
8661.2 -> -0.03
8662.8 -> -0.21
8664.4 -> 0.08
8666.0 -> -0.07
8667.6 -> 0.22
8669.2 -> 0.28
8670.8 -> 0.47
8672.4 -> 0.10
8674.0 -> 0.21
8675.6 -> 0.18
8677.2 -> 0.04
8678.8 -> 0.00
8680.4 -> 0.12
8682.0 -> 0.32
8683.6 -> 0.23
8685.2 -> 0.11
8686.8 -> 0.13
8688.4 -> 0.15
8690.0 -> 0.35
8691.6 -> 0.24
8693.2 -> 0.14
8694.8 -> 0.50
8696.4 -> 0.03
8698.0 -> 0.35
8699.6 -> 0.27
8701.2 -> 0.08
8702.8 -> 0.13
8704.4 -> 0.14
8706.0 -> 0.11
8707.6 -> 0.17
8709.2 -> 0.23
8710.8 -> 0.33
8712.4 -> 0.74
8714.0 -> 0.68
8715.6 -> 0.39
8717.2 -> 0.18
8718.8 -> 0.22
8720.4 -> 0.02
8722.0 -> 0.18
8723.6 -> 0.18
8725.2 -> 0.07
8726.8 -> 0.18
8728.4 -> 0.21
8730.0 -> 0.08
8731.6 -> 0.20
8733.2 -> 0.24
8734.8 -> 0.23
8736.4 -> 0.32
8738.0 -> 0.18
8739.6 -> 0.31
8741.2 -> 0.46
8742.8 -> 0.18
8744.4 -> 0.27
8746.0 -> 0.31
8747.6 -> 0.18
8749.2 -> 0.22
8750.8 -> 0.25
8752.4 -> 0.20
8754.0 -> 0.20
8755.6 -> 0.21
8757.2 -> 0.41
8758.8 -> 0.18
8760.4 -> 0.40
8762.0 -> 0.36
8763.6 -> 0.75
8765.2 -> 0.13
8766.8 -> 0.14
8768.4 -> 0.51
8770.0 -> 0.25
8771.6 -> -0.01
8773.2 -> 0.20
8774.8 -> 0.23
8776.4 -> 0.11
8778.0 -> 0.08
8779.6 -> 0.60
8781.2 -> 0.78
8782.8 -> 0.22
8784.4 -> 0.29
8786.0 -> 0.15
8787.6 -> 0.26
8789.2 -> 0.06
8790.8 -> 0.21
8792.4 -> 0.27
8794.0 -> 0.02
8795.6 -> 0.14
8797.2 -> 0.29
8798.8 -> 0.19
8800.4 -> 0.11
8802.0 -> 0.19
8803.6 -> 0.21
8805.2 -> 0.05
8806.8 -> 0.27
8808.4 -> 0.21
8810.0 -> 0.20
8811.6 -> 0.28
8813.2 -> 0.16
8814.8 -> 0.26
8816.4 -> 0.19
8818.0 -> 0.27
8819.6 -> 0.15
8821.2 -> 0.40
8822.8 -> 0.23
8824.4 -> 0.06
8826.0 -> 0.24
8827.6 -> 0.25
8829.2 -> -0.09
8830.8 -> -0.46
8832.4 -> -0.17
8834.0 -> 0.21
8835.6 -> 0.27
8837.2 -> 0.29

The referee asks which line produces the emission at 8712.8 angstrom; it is Hgamma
